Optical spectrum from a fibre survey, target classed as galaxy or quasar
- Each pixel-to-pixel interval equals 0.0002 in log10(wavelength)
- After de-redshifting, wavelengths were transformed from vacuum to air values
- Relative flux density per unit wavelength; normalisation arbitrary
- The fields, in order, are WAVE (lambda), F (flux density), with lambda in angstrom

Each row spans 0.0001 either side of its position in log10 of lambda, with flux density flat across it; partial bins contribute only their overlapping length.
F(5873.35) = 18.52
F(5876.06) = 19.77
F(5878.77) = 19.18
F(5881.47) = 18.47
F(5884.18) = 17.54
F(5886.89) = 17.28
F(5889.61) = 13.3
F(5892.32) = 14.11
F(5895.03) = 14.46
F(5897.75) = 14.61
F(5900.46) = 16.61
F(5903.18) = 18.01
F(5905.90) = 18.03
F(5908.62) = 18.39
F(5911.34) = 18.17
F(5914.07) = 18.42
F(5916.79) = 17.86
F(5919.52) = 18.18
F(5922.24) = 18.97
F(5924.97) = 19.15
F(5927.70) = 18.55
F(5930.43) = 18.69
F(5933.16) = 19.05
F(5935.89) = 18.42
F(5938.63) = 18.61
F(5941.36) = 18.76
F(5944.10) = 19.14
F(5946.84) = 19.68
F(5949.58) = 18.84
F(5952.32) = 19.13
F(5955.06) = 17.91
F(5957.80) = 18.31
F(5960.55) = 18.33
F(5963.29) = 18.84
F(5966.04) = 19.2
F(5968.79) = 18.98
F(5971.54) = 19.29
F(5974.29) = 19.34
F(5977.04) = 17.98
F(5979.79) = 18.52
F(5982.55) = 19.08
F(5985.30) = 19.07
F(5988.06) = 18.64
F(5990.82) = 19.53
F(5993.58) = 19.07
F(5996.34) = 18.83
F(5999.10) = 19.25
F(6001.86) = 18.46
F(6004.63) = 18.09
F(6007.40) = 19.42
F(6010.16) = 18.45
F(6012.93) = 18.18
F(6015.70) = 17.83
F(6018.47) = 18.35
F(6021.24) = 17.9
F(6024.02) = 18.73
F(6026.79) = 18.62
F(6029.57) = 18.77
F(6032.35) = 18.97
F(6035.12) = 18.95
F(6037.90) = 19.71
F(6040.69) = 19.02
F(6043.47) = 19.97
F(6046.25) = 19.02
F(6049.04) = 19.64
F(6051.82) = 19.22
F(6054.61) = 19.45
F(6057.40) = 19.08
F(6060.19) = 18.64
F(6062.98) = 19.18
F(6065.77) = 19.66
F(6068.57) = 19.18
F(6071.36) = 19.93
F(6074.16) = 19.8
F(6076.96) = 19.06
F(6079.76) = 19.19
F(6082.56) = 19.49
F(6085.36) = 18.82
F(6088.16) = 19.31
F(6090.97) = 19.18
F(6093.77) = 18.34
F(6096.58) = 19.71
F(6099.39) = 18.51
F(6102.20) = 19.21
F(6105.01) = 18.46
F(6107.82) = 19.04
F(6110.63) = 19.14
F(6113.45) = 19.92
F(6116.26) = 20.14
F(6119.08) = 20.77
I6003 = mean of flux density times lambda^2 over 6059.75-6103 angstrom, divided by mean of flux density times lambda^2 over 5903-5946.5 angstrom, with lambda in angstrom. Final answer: 1.1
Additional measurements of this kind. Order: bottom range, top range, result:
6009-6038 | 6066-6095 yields 1.06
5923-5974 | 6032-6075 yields 1.06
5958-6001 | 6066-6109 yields 1.05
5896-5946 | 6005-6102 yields 1.09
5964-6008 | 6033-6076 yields 1.05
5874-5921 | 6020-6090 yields 1.17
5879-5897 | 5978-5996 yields 1.22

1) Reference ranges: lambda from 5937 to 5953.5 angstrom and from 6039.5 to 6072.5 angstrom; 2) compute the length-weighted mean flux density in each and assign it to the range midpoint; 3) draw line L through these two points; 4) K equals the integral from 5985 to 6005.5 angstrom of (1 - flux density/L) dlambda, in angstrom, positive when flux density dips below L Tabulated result 0.30 angstrom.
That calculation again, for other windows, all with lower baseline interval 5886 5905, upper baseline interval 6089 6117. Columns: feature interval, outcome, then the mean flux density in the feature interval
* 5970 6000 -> -3.3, 19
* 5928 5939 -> -1.7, 18.7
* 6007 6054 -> -2.6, 18.9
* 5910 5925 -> -2.4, 18.4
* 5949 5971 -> -2.7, 18.7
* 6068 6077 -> -0.5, 19.6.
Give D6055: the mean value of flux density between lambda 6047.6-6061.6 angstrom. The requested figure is 19.2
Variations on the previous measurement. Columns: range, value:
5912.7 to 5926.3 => 18.5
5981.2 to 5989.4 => 18.9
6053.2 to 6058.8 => 19.3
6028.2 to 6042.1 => 19.1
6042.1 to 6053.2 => 19.5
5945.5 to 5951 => 19.3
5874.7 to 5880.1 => 19.4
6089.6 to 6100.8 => 18.9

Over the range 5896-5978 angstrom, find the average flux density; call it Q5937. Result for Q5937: 18.4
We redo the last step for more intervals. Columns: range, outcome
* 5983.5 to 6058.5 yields 18.9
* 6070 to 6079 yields 19.6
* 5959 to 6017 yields 18.8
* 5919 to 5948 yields 18.9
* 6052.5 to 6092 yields 19.3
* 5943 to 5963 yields 18.8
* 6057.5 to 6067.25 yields 19.1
